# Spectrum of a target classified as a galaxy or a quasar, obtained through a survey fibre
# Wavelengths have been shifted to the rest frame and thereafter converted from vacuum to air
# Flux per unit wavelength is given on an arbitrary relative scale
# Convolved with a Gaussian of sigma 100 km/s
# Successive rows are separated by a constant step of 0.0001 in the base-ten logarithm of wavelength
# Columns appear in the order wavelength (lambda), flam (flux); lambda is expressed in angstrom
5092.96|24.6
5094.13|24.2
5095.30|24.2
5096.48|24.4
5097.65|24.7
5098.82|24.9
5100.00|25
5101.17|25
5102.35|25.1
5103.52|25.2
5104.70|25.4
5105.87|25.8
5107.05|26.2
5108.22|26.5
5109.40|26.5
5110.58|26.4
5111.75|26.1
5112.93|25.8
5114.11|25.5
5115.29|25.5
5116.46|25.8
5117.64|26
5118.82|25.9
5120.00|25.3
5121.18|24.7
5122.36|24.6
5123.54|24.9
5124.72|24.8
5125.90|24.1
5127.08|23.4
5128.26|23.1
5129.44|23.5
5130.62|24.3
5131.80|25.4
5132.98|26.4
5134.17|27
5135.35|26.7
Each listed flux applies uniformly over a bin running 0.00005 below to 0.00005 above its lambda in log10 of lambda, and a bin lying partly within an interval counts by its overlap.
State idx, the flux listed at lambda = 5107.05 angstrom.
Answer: 26.2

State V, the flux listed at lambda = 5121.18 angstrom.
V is 24.7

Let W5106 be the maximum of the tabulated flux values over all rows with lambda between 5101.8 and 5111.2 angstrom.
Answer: 26.5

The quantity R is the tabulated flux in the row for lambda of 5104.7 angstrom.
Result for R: 25.4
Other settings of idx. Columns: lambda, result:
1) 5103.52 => 25.2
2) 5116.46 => 25.8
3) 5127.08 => 23.4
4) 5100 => 25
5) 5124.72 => 24.8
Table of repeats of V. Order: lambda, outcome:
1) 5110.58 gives 26.4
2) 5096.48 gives 24.4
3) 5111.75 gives 26.1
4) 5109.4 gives 26.5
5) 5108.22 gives 26.5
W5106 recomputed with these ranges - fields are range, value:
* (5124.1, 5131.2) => 24.8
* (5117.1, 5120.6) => 26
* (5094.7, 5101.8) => 25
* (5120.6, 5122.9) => 24.7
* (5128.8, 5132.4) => 25.4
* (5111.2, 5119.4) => 26.1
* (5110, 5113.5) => 26.4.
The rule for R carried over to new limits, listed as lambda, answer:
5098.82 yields 24.9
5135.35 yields 26.7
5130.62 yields 24.3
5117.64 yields 26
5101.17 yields 25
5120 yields 25.3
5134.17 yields 27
